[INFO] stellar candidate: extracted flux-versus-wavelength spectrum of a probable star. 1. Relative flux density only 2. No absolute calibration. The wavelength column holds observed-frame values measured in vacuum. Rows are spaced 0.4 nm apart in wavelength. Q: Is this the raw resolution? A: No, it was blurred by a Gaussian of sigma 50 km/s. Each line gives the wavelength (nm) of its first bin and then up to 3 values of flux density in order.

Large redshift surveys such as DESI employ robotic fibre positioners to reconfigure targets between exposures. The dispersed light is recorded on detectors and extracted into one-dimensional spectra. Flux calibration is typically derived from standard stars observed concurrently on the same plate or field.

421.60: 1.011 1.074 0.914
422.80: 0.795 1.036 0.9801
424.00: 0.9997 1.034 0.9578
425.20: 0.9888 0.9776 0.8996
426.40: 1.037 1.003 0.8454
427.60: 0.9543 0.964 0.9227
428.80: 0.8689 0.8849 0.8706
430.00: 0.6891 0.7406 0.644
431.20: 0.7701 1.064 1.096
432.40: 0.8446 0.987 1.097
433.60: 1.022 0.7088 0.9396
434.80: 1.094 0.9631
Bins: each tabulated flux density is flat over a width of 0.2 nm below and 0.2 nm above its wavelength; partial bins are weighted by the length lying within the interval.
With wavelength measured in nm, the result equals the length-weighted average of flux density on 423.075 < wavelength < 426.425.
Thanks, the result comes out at 0.987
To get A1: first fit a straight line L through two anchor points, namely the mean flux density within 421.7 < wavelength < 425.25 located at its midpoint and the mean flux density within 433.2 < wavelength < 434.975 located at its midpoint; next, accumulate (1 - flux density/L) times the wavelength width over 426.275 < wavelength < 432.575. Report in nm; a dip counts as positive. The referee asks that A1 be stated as 0.52 nm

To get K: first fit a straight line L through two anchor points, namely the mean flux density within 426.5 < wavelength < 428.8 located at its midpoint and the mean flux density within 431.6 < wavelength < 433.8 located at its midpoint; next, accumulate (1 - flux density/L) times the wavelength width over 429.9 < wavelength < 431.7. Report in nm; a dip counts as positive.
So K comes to 0.392 nm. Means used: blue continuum 0.936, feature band 0.771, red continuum 1.01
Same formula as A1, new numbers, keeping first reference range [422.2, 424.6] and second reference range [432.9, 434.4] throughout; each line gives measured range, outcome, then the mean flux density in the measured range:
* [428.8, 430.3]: 0.211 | 0.817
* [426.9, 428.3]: 0.039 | 0.927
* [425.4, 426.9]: -0.034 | 0.978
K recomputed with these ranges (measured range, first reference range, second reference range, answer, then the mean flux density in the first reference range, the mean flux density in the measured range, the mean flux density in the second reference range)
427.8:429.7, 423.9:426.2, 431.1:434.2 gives 0.12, 0.975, 0.904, 0.954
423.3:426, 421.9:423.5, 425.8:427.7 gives -0.10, 0.949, 0.985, 0.948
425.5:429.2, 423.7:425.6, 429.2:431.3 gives -0.26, 0.992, 0.937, 0.755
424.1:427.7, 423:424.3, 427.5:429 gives 0.00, 1.01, 0.968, 0.926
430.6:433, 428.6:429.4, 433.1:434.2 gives 0.02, 0.877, 0.901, 0.929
